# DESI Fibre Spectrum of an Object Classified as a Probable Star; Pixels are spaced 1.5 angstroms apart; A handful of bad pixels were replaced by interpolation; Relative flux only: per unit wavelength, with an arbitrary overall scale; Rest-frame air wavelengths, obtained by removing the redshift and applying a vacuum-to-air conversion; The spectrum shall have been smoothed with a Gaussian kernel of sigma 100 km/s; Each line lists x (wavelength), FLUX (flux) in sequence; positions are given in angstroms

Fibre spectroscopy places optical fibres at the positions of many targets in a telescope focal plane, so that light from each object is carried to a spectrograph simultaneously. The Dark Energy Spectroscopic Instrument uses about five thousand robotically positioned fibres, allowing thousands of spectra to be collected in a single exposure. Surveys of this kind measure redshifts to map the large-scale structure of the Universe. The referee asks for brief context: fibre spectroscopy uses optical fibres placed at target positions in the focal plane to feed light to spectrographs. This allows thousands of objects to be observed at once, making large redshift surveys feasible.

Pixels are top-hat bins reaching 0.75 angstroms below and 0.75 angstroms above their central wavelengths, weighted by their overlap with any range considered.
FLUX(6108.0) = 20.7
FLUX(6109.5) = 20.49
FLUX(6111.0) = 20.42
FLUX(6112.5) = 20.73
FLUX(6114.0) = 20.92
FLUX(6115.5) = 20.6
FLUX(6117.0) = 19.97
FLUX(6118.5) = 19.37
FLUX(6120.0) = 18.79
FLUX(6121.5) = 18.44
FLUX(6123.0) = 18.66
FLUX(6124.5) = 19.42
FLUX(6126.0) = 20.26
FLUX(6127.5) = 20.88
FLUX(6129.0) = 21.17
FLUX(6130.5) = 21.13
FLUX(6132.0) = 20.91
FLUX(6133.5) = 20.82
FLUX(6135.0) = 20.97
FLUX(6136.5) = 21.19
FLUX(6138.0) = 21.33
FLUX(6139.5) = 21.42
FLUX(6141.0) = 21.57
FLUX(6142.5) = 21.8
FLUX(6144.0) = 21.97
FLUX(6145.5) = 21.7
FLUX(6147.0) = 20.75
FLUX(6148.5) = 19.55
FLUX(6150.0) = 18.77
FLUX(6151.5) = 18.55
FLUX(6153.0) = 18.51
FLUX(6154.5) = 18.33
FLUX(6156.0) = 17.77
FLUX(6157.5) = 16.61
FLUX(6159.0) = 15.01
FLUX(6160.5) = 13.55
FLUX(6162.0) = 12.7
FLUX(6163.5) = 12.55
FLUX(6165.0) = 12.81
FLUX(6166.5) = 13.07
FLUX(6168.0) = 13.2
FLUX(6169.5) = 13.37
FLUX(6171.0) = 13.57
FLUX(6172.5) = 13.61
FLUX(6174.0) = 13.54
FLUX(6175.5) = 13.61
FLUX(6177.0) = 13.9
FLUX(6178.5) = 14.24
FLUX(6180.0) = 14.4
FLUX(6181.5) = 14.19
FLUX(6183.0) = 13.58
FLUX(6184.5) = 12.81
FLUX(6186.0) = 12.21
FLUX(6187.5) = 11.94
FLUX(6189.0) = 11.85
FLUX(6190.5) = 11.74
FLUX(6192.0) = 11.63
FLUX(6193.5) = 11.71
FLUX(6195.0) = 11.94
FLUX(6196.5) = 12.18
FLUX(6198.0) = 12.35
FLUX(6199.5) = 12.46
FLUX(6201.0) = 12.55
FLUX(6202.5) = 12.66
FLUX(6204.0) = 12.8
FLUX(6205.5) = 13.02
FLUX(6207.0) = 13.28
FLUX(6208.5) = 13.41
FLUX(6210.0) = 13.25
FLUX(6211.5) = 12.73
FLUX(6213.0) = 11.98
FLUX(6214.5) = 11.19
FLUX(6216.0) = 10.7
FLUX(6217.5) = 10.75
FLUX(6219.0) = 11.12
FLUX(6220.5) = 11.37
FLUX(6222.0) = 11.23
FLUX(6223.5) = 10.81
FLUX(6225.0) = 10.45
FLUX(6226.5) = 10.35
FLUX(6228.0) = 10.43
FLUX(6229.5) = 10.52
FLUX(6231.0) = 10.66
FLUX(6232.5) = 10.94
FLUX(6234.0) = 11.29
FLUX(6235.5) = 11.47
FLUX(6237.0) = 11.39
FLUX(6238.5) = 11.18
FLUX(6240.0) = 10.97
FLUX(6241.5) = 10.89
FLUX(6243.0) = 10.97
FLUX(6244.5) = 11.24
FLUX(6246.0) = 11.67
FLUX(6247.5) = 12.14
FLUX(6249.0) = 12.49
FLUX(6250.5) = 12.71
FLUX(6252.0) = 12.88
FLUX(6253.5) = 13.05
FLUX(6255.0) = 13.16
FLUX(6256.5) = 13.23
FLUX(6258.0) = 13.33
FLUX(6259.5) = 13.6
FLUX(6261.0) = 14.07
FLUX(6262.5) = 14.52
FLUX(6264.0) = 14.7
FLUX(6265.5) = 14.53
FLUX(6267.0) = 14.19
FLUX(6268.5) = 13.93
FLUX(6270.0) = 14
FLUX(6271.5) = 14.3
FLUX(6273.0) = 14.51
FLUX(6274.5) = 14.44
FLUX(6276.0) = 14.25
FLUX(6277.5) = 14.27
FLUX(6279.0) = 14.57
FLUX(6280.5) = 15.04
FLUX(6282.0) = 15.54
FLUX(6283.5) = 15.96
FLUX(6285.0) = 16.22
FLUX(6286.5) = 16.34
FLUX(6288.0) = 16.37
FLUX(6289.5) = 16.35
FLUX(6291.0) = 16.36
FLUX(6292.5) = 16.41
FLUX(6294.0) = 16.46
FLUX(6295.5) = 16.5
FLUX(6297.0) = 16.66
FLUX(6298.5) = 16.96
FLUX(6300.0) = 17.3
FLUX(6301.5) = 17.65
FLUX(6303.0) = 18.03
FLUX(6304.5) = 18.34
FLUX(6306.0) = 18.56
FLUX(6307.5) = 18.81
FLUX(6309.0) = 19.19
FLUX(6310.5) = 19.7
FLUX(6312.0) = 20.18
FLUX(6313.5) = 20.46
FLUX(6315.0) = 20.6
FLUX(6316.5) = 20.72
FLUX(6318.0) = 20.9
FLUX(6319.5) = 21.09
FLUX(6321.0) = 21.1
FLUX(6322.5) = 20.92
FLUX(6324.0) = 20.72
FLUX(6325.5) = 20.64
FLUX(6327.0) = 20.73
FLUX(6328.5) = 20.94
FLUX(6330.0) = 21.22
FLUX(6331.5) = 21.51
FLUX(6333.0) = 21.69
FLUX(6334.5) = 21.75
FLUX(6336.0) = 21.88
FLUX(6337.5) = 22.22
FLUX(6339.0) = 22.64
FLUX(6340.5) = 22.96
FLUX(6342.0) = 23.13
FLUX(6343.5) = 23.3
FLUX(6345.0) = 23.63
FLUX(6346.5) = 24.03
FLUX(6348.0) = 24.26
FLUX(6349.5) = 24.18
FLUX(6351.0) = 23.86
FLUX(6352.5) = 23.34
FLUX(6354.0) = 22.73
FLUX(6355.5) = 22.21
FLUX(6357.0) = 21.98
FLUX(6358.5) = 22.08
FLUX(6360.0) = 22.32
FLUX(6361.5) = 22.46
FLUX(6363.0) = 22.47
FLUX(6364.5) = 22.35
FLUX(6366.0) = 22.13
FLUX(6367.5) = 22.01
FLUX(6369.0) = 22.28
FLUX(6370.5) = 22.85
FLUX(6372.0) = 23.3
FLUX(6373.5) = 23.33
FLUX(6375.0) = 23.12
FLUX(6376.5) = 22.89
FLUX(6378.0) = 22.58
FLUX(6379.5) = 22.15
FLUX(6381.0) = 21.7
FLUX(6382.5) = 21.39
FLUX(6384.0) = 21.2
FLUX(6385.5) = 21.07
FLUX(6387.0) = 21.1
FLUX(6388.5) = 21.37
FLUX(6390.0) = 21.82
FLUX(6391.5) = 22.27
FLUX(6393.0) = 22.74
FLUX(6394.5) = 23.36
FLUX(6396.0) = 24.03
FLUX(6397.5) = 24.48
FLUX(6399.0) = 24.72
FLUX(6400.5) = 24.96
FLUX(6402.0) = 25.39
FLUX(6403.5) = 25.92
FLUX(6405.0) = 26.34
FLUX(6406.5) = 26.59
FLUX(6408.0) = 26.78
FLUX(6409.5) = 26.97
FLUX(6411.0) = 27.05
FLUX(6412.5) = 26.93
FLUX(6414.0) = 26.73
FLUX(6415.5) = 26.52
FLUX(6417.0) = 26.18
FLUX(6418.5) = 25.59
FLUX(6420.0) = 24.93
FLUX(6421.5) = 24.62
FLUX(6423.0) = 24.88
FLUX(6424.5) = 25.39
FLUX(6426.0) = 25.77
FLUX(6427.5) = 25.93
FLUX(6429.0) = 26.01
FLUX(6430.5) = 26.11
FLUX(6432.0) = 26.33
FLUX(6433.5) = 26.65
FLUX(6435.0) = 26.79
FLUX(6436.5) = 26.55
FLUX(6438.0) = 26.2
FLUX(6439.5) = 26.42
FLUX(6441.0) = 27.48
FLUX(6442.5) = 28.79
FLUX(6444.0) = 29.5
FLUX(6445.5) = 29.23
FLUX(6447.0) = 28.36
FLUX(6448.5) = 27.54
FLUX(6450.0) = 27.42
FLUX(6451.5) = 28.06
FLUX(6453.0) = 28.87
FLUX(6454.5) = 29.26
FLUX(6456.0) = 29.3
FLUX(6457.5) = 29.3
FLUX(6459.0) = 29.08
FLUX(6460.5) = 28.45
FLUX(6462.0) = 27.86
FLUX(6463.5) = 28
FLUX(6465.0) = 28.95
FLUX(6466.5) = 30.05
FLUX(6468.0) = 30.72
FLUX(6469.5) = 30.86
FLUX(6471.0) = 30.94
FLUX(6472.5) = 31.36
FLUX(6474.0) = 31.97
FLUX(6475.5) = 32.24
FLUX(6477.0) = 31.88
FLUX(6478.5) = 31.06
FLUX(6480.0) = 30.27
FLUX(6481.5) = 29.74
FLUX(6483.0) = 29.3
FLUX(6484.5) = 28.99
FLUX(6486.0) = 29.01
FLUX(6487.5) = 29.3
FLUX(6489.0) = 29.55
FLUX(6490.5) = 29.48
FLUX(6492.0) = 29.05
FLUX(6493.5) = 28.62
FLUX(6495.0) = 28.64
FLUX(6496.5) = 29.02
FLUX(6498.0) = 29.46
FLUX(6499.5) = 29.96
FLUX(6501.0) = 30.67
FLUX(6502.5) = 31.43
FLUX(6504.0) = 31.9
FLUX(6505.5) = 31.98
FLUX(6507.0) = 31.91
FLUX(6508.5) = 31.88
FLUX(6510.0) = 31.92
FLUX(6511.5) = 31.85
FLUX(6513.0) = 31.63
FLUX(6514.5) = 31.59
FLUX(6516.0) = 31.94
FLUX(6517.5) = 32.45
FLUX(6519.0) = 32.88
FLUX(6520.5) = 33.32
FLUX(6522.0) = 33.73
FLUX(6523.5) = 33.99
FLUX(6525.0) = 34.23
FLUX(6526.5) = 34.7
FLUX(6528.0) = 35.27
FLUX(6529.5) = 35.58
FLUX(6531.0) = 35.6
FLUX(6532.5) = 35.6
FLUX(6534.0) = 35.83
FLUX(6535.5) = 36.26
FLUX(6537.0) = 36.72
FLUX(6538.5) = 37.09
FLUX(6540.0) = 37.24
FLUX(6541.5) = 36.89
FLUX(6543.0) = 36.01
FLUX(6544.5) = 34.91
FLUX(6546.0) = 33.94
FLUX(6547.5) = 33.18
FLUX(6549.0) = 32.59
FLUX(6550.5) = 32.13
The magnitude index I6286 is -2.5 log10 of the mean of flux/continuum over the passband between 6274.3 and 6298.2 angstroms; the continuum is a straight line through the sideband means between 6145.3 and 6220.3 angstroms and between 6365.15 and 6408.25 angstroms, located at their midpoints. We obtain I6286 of 0.18 mag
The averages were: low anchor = 13.8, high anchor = 23.2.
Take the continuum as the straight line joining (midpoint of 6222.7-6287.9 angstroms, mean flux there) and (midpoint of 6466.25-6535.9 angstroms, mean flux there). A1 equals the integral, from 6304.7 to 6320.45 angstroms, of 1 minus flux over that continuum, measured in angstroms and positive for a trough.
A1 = -2.4 angstroms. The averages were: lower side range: 13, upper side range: 31.7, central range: 20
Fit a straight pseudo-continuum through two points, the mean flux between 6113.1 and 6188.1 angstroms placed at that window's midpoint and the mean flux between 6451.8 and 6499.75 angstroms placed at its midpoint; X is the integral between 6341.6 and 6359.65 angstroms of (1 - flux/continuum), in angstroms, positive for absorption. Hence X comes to 1.26 angstroms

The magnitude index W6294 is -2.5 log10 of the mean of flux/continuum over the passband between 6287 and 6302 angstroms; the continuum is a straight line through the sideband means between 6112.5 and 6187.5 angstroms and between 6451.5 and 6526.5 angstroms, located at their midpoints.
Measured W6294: 0.353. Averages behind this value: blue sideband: 17.5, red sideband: 30.6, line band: 16.7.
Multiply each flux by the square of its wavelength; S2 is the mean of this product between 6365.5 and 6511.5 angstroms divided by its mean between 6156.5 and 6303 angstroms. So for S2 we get 2.2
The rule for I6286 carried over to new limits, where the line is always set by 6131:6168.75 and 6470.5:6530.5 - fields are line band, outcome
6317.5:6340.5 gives 0.17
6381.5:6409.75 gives 0.16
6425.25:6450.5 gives 0.07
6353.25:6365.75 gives 0.17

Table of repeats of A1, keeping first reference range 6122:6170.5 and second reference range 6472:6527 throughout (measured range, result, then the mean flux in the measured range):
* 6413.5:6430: 1.6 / 25.7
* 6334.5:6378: 5.3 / 22.8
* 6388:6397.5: 1.6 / 22.8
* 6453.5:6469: 0.3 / 29.1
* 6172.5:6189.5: 5.5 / 13.3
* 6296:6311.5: 3.8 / 18.1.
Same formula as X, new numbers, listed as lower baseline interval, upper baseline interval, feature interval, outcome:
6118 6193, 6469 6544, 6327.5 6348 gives 2.0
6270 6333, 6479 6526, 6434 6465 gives -0.7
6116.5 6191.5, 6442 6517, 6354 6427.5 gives 7.4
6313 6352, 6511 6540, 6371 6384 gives 1.2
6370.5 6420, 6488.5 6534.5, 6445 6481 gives -1.1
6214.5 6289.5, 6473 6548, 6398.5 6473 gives -1.7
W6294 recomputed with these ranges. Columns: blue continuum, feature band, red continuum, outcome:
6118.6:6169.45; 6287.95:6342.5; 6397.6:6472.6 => 0.203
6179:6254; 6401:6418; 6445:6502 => -0.055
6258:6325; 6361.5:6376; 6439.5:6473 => -0.003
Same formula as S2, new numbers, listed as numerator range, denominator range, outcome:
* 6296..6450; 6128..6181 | 1.44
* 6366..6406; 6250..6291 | 1.65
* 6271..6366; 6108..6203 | 1.24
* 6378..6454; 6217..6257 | 2.35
